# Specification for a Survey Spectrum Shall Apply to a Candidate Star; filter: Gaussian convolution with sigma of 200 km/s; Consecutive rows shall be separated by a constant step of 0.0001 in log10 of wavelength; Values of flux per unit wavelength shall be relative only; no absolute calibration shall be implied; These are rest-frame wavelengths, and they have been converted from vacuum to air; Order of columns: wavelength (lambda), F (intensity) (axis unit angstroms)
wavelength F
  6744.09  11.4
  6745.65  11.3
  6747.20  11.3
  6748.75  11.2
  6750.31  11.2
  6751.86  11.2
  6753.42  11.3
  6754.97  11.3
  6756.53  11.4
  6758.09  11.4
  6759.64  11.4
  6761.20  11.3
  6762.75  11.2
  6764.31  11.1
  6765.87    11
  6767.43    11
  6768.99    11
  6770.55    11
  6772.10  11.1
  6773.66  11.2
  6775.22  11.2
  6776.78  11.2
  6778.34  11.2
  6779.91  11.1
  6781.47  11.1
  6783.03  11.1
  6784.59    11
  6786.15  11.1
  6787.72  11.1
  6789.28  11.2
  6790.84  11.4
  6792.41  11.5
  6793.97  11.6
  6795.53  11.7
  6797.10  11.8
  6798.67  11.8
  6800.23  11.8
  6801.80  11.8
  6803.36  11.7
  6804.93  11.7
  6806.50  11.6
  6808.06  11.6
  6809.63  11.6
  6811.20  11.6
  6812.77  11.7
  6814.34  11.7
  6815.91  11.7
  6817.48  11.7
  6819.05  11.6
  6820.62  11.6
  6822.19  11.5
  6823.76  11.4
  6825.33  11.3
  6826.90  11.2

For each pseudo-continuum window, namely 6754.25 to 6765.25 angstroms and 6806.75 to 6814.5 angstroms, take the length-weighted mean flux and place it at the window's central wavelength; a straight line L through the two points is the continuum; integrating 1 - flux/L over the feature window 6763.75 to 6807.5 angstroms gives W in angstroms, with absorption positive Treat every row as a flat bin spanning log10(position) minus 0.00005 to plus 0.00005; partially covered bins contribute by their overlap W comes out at 0.5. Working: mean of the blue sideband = 11.3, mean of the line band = 11.3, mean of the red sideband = 11.6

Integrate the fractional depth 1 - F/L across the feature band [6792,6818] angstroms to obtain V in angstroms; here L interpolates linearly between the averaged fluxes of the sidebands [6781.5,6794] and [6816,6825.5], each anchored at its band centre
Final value -0.7 angstroms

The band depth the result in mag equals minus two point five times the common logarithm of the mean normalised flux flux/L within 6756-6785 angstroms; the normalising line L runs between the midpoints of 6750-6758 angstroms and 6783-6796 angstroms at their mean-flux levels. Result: 0.01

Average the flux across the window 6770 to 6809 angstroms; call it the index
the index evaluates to 11.4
